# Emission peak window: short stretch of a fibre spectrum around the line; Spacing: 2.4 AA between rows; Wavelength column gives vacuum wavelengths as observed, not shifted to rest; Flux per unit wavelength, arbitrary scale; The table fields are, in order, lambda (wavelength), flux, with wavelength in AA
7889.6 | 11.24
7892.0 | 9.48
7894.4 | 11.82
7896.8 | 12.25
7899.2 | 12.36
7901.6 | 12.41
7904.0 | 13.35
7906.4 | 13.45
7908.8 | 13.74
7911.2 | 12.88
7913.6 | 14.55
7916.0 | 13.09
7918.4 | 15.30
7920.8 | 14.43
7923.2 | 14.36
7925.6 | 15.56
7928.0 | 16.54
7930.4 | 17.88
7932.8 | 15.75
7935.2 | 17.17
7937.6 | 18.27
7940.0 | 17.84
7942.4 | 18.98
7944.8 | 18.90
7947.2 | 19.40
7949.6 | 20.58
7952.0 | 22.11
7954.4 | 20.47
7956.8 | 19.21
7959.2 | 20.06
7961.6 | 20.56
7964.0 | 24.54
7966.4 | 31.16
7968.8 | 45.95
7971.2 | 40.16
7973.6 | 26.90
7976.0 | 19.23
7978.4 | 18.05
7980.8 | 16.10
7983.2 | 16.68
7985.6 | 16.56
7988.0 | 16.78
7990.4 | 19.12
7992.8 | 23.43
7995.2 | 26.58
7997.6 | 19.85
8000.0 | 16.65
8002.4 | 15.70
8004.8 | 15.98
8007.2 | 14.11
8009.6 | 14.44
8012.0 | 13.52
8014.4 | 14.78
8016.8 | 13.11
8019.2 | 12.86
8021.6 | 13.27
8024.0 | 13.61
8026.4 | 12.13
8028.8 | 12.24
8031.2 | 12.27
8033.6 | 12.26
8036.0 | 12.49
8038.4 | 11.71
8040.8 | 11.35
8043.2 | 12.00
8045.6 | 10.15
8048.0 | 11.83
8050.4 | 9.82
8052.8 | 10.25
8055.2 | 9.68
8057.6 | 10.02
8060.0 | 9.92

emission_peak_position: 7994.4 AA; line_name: [N II] 6583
